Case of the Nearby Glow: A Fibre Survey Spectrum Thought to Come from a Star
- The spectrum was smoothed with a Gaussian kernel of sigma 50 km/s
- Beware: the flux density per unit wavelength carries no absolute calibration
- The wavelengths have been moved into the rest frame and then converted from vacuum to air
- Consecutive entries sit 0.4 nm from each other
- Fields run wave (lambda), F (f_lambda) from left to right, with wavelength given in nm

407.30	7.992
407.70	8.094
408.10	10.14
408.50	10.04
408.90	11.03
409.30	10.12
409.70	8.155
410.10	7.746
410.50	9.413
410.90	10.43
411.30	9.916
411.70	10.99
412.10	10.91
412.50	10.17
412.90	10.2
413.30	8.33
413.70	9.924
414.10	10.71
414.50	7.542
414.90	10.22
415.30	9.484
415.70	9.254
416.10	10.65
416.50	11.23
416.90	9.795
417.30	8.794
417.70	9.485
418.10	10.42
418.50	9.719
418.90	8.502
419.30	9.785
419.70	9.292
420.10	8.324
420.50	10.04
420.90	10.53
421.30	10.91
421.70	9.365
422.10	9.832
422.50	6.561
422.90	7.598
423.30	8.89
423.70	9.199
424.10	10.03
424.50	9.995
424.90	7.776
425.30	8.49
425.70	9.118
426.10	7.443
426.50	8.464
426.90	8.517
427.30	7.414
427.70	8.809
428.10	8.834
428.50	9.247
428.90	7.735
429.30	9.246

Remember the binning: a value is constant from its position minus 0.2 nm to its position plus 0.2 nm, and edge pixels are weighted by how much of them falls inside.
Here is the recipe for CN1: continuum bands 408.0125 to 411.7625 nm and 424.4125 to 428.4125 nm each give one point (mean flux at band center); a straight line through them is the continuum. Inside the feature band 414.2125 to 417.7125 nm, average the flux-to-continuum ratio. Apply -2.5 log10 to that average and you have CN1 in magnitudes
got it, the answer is -0.04 mag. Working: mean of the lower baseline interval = 9.74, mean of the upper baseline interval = 8.46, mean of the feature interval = 9.64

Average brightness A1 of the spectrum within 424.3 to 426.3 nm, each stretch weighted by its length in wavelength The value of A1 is 8.56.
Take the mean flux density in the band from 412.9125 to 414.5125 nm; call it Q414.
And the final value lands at 9.44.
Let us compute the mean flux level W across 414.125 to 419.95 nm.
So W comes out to 9.61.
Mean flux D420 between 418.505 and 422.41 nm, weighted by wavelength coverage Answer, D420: 9.54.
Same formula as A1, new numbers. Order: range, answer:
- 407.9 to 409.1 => 10.4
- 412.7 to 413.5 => 9.26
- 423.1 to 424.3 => 9.37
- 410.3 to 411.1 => 9.92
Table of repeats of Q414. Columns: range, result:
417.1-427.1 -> 9.08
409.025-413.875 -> 9.71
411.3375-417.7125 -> 9.87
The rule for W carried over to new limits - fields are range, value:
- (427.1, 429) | 8.44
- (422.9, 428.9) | 8.66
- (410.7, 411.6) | 10.3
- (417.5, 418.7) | 9.87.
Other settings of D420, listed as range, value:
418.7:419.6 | 9.16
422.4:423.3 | 7.54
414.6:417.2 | 9.96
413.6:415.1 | 9.58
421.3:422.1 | 9.87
